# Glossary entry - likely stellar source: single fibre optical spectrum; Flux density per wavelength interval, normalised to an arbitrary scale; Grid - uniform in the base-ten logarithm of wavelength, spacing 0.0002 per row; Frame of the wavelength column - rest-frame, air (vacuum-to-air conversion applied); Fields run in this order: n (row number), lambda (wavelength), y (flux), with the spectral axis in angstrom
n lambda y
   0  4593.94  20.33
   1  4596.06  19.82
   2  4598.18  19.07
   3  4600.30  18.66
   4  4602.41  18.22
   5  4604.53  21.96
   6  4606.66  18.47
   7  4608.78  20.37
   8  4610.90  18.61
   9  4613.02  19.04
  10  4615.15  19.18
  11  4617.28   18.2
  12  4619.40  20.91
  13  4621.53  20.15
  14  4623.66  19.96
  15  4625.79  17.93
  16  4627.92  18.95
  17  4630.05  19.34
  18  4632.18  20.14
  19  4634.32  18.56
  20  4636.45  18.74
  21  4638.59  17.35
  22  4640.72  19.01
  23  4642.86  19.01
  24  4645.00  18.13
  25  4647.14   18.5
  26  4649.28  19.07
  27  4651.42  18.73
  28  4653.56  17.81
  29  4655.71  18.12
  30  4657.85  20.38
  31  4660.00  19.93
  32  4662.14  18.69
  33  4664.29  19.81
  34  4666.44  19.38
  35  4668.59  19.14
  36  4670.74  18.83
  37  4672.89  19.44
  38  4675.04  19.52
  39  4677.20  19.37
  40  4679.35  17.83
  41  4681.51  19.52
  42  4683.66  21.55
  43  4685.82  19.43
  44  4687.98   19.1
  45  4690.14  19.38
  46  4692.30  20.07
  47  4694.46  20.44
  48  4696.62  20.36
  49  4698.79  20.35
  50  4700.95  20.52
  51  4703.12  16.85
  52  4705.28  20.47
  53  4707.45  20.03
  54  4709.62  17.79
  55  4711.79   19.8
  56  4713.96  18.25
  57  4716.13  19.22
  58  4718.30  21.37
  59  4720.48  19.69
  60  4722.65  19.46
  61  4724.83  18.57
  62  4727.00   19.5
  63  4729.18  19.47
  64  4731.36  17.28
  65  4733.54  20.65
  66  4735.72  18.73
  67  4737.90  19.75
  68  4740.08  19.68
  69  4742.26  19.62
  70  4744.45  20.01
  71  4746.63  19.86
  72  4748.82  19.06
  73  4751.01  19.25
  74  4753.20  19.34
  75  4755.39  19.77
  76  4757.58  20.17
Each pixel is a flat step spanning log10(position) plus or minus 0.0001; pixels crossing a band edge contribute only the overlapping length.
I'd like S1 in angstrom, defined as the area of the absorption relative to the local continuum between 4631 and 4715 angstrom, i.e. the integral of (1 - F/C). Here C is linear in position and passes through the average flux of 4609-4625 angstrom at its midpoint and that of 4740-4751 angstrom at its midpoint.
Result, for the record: 1.3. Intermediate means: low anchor 19.5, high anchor 19.6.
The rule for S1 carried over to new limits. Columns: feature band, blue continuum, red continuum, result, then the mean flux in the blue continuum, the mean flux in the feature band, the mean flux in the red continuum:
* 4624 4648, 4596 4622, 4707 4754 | 0.8 angstrom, 19.4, 18.7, 19.4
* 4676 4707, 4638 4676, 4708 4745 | -0.8 angstrom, 19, 19.7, 19.3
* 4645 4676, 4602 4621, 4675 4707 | 0.8 angstrom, 19.5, 19.1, 19.7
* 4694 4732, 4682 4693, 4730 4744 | 0.3 angstrom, 19.9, 19.4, 19.3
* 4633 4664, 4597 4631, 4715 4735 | 1.0 angstrom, 19.3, 18.8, 19.4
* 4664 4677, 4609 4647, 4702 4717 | -0.2 angstrom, 19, 19.3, 18.9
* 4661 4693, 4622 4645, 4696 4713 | -0.2 angstrom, 18.9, 19.4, 19.5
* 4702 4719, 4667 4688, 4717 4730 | 0.4 angstrom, 19.4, 19.2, 19.7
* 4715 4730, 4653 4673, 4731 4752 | -0.2 angstrom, 19.2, 19.6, 19.5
